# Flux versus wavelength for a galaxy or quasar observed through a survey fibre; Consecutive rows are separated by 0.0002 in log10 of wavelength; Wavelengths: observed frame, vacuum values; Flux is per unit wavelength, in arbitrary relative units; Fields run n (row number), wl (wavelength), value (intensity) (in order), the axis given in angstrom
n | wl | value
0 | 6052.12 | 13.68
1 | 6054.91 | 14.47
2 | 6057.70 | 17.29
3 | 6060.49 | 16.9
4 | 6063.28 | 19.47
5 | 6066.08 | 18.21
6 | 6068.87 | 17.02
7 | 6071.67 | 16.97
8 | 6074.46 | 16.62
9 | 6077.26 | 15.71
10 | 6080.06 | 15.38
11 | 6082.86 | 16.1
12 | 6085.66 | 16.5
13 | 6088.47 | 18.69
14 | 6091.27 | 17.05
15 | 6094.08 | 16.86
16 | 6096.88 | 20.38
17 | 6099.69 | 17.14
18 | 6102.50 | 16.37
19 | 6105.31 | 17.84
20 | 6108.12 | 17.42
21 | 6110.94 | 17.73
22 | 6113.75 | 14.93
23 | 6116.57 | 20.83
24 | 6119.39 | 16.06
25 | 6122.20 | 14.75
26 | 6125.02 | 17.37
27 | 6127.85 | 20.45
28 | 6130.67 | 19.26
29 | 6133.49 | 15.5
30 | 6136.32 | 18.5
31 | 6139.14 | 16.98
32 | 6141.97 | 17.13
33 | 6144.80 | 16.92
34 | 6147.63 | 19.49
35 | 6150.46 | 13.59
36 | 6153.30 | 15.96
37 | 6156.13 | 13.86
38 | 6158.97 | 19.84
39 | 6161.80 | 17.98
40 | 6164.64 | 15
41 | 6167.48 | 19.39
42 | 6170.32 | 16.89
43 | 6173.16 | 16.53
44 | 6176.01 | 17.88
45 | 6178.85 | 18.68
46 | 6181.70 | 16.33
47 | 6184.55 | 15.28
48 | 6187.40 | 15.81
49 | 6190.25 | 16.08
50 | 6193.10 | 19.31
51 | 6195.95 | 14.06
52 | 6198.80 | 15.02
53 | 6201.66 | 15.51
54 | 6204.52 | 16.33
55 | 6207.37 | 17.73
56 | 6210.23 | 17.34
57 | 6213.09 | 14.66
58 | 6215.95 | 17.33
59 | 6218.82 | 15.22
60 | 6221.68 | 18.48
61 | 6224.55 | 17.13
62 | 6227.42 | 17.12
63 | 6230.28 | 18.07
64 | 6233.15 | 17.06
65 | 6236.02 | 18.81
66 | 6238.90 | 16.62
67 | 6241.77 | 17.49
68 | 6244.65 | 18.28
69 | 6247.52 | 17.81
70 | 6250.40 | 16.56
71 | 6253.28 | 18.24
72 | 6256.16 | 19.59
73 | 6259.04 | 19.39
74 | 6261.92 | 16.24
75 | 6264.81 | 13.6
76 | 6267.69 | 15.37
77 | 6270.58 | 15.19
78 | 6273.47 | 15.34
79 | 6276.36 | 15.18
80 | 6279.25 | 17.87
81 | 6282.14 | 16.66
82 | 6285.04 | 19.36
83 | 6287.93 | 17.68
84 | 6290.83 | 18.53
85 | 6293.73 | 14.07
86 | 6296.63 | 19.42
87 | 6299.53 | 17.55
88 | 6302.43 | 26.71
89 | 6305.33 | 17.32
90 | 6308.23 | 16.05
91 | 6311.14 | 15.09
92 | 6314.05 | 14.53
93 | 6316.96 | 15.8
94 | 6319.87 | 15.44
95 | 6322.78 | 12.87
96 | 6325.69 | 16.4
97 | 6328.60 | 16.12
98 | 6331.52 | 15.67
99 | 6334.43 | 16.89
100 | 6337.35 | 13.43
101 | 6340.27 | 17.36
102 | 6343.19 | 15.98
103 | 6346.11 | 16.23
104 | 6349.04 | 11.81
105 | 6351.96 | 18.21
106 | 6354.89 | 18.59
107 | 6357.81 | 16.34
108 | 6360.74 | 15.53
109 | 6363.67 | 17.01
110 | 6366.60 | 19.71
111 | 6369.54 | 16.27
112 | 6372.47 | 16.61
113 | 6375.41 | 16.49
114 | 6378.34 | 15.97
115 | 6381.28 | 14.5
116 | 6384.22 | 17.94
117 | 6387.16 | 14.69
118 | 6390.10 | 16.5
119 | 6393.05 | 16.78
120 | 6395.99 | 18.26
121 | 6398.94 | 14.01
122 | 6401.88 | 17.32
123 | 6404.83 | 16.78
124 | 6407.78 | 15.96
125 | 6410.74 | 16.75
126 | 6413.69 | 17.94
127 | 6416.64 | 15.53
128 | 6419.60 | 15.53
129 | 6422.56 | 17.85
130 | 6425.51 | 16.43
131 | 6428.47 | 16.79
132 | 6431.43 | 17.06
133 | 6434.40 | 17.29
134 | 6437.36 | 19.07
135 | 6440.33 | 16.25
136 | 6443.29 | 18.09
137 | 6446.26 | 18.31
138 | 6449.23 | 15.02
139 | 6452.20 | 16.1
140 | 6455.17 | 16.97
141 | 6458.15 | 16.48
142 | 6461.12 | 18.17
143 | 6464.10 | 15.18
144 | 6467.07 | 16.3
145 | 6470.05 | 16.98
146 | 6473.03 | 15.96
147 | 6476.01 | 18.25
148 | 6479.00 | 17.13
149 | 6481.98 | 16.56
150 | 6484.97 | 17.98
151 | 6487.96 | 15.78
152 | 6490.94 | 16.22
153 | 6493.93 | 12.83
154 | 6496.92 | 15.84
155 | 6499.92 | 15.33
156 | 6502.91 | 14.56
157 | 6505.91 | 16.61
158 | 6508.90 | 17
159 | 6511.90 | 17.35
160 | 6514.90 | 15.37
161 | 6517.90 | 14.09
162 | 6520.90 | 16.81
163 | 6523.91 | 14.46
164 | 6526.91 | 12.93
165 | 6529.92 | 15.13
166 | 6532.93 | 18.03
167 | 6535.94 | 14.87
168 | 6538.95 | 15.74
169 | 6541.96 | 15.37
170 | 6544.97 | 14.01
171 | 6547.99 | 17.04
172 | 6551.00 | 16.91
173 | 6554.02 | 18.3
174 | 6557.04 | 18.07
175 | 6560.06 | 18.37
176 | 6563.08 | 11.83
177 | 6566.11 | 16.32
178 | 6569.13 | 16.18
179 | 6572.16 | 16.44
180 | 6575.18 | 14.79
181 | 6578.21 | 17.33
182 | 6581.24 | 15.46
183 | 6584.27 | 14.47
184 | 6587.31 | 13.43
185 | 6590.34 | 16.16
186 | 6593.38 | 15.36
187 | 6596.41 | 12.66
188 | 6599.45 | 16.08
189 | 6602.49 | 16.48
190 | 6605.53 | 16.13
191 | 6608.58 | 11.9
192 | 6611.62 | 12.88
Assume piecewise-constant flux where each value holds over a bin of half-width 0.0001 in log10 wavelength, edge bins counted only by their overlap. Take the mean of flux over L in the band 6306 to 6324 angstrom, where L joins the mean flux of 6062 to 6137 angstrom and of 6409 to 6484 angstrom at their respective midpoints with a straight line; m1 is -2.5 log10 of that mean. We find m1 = 0.13 mag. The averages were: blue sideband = 17.4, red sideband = 16.9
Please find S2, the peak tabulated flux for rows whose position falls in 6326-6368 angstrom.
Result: 19.71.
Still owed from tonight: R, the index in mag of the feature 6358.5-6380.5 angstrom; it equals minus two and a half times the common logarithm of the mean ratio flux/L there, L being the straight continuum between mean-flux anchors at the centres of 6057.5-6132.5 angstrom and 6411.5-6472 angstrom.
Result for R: 0.02 mag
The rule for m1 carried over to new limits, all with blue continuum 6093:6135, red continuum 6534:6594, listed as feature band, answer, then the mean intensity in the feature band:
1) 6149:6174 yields 0.05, 16.6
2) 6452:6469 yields -0.02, 16.6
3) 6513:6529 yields 0.08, 14.8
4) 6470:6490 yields -0.05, 16.9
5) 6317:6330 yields 0.10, 15.3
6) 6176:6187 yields 0.03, 16.8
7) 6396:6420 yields 0.00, 16.4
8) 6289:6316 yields -0.05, 17.7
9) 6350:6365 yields -0.02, 17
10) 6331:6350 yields 0.09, 15.4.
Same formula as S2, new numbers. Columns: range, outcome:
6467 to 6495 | 18.25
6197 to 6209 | 17.73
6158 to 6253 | 19.84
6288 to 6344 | 26.71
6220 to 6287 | 19.59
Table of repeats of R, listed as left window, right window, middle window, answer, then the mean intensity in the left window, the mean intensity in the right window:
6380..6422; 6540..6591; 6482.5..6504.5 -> 0.04 mag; 16.4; 15.9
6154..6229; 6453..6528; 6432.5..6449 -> -0.09 mag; 16.7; 16.1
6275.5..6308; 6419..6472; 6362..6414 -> 0.05 mag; 18.2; 16.9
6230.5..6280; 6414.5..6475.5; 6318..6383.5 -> 0.05 mag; 17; 16.8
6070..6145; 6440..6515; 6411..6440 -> -0.03 mag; 17.2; 16.4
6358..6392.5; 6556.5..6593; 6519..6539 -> 0.03 mag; 16.5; 15.7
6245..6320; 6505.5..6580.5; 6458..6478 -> -0.03 mag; 17.1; 16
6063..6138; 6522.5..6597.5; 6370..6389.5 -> 0.01 mag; 17.3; 15.6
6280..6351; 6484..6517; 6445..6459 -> -0.03 mag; 16.6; 15.8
